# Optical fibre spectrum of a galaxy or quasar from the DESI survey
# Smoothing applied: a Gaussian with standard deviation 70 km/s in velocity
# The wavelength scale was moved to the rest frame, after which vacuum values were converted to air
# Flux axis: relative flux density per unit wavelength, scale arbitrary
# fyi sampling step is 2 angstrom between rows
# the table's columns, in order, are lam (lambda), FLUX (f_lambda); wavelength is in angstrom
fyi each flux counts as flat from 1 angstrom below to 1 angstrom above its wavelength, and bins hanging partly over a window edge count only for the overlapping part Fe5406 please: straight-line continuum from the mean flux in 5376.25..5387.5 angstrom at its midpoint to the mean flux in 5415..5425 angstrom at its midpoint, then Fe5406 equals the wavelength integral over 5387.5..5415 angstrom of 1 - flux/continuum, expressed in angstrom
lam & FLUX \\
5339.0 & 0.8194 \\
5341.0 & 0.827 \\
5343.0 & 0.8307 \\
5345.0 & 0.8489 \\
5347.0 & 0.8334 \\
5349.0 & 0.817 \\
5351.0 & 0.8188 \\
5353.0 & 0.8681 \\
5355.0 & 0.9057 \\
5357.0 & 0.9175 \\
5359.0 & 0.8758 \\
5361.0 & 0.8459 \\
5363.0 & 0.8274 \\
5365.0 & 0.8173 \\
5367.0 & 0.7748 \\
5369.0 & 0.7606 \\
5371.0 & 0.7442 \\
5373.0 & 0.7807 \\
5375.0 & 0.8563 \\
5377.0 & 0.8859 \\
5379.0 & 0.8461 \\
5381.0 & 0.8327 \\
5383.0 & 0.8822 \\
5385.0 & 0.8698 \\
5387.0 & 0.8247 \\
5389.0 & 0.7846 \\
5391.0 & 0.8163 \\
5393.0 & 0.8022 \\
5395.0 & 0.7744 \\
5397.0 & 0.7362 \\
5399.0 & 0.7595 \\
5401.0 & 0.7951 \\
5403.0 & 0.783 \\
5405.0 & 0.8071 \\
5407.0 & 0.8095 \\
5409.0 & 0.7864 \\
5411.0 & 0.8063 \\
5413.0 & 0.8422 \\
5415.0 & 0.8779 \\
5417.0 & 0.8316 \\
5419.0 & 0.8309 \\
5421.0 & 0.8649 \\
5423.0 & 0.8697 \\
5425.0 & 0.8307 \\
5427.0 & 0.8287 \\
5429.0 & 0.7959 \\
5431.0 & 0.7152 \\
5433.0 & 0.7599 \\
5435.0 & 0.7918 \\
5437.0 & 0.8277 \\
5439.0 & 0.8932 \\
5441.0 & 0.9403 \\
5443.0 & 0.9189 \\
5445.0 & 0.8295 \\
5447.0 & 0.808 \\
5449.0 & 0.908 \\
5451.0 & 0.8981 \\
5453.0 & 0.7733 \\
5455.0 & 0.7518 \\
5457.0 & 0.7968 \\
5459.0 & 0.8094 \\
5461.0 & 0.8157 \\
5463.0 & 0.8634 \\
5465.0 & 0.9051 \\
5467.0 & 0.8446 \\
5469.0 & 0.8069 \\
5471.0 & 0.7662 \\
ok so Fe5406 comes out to 1.9 angstrom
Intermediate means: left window 0.858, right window 0.85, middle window 0.796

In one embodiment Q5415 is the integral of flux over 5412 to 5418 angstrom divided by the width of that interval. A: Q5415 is 0.851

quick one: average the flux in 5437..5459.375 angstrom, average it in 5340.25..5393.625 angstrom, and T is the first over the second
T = 1.02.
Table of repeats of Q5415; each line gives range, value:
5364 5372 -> 0.774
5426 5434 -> 0.775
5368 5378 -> 0.806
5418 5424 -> 0.855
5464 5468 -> 0.875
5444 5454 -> 0.843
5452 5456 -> 0.763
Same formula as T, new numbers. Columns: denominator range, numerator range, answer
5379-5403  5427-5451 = 1.04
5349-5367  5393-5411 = 0.92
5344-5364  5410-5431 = 0.97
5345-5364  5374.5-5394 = 0.98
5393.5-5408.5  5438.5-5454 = 1.11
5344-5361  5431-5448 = 0.98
